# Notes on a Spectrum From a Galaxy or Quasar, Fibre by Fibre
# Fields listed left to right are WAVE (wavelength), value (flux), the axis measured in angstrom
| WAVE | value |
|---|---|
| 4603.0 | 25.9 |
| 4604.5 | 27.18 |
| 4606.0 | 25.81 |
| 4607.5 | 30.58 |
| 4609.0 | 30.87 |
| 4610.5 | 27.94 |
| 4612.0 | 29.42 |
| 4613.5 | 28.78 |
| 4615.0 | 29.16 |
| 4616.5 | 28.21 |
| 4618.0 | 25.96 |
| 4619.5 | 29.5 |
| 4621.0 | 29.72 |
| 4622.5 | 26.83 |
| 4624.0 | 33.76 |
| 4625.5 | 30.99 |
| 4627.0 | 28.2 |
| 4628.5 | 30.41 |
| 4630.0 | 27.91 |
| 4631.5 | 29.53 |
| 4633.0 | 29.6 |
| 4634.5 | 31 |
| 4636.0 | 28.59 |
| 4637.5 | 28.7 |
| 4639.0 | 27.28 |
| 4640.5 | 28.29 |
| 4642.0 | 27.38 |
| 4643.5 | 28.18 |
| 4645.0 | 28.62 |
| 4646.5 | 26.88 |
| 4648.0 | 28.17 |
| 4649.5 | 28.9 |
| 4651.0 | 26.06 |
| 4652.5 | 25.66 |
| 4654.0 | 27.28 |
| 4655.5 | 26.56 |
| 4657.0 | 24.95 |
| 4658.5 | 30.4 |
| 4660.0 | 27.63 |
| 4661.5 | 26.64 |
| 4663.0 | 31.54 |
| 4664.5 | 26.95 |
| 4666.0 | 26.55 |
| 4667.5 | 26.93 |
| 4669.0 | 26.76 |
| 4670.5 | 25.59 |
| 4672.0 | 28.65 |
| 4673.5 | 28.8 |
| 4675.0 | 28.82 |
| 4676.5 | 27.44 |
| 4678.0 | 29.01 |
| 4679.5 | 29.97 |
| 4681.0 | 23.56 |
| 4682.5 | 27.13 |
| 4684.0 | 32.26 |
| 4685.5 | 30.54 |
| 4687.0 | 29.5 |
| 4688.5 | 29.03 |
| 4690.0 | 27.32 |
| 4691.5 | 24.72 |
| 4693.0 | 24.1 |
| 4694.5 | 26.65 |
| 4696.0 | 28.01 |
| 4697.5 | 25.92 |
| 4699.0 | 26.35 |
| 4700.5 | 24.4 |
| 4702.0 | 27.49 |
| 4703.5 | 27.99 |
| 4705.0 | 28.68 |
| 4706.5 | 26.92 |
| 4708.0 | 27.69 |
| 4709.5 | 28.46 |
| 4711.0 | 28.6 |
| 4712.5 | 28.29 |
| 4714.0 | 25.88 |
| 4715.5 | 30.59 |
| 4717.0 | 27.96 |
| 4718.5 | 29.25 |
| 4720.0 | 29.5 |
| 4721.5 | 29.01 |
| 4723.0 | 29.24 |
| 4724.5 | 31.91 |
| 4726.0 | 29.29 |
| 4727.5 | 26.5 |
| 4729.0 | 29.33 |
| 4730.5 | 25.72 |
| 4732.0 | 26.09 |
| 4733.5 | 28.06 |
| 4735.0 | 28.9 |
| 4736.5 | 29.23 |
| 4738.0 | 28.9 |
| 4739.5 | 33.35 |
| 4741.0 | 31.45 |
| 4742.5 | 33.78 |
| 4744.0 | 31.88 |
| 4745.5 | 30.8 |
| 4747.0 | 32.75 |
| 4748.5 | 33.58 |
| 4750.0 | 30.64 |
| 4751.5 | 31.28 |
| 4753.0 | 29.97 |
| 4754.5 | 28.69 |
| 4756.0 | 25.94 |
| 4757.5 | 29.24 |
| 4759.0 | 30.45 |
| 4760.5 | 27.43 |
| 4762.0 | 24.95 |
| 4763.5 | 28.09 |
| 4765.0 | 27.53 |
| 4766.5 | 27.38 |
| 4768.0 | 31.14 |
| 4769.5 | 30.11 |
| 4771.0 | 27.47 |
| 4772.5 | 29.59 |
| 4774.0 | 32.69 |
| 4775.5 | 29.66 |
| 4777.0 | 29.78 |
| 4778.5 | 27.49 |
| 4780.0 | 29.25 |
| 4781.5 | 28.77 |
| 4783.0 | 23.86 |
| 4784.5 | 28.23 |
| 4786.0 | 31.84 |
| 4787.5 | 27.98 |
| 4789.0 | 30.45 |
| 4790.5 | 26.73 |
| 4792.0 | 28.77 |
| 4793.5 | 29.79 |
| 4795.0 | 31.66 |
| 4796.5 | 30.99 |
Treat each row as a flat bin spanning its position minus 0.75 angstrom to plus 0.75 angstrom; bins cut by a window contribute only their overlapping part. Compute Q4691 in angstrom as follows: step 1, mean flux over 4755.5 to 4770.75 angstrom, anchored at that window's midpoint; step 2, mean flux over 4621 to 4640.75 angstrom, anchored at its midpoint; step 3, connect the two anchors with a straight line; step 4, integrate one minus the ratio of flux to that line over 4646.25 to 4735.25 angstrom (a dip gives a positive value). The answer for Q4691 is 3.3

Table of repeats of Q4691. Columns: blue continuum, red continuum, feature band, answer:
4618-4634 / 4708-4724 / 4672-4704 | 1.49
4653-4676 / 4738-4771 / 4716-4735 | 0.42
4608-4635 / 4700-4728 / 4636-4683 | 2.13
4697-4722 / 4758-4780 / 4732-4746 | -1.04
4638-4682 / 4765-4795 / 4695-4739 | 0.26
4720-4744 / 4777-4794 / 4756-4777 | 0.01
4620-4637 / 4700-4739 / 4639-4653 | 0.86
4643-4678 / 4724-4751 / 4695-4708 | 0.87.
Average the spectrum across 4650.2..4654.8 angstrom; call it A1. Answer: 26.4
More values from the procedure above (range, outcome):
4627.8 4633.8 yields 29.4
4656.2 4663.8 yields 28.2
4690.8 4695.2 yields 25.1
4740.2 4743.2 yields 32.6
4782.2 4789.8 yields 28.5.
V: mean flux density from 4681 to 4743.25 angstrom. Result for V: 28.3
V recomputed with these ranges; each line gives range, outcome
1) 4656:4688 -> 28.1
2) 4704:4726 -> 28.7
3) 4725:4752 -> 30.1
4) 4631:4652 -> 28.3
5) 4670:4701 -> 27.6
